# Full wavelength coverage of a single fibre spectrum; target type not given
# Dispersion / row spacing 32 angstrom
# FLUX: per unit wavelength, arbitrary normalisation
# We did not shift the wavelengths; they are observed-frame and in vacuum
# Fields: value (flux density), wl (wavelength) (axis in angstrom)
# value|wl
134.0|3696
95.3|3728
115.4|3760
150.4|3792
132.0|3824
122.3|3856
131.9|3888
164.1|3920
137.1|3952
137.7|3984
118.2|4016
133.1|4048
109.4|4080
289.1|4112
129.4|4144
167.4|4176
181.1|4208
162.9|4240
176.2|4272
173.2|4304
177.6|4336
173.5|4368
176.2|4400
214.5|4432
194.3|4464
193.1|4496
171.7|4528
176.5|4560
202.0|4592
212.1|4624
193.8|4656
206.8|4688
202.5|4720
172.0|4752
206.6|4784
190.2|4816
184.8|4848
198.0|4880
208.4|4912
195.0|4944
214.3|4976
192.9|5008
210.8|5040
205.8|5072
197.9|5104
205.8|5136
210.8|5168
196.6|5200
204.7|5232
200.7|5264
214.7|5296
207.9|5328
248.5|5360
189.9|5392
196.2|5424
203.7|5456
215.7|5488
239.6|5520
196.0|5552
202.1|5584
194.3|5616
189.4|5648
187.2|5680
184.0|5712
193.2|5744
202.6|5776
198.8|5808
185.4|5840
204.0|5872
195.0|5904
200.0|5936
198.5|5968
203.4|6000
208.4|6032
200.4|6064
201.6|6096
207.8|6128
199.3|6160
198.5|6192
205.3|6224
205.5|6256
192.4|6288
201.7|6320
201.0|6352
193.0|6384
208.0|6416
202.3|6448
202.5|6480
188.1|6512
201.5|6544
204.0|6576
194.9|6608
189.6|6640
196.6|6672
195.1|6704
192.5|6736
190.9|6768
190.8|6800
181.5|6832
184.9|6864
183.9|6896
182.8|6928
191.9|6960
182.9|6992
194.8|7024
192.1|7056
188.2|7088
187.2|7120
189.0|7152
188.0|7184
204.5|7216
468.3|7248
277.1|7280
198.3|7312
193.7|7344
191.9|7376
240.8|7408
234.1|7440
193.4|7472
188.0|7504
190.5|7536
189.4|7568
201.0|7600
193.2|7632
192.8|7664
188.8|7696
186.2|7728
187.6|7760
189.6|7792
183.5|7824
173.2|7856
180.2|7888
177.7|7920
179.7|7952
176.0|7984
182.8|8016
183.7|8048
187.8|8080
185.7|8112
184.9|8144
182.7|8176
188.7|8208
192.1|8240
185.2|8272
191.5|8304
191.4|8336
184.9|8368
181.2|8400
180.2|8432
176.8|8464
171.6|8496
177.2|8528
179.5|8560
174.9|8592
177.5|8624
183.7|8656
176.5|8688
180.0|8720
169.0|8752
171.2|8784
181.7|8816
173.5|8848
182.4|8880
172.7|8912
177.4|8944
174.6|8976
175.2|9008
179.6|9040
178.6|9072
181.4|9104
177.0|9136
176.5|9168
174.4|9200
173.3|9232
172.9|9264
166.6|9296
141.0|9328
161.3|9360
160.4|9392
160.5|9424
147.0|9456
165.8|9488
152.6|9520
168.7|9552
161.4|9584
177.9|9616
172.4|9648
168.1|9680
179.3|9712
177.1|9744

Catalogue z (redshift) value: 0.10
